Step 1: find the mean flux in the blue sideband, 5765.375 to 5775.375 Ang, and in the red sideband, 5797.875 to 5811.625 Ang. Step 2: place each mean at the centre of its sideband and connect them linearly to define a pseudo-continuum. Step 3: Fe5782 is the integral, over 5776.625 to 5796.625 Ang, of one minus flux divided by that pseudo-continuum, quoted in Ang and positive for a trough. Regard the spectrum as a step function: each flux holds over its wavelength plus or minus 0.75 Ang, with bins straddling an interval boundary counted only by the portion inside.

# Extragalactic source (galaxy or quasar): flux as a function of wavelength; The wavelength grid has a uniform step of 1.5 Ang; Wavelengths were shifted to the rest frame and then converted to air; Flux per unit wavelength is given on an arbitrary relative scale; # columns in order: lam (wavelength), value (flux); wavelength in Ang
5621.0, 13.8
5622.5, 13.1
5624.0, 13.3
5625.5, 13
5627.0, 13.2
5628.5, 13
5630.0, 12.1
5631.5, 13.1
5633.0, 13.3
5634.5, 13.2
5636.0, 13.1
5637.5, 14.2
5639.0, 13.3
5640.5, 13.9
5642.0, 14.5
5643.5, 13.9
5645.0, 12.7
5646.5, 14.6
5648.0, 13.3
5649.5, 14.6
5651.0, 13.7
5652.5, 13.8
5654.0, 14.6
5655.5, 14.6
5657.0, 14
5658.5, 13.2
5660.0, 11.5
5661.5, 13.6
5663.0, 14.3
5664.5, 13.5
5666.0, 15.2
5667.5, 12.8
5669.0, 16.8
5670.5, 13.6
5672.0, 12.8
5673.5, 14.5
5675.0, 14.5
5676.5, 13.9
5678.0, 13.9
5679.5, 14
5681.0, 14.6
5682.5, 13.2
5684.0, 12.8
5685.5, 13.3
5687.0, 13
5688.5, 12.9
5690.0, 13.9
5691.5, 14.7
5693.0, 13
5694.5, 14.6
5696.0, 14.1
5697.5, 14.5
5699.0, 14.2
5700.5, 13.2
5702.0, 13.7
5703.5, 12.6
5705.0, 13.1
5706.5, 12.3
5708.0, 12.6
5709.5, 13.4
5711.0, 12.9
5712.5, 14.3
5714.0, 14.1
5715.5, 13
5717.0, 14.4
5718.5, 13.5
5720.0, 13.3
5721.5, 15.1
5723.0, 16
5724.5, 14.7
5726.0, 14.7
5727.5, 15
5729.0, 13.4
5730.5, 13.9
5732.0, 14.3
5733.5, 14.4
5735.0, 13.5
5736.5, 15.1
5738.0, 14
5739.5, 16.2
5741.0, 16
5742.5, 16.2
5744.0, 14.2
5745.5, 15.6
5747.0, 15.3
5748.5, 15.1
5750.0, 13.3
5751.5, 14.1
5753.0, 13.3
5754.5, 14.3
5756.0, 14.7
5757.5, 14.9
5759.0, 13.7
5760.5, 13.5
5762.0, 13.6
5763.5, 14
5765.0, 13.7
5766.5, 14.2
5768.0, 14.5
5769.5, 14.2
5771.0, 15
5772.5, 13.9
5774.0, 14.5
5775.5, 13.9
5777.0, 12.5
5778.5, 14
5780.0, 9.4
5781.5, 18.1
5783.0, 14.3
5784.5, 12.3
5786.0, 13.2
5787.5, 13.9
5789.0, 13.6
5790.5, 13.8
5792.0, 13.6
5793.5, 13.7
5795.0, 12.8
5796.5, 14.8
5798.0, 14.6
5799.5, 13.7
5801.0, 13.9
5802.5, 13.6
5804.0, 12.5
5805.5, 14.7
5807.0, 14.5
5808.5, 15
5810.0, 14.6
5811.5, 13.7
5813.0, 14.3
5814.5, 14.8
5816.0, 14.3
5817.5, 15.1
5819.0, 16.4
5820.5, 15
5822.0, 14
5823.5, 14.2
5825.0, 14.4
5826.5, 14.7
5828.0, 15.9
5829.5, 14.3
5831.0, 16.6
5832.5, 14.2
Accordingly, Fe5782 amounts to 0.9 Ang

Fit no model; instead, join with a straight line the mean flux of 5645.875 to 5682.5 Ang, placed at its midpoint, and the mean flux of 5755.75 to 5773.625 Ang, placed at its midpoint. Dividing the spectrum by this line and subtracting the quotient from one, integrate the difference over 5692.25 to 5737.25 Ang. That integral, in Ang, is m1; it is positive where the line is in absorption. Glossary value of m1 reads 0.5 Ang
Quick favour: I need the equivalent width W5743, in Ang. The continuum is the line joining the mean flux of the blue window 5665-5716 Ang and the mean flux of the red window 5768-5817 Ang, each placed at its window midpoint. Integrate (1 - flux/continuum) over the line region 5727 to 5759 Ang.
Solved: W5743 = -1.7 Ang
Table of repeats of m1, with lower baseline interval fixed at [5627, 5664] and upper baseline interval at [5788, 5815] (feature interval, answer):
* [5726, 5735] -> -0.2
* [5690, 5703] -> -0.2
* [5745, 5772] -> -0.7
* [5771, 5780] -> 0.3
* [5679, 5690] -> 0.2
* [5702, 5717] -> 0.6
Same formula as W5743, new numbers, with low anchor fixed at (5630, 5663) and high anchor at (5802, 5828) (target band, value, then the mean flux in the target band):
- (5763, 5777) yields 0.1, 14.1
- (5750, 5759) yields 0.0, 14.1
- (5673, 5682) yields -0.3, 14.2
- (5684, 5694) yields 0.3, 13.4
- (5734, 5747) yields -0.9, 15.1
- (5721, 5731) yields -0.5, 14.7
